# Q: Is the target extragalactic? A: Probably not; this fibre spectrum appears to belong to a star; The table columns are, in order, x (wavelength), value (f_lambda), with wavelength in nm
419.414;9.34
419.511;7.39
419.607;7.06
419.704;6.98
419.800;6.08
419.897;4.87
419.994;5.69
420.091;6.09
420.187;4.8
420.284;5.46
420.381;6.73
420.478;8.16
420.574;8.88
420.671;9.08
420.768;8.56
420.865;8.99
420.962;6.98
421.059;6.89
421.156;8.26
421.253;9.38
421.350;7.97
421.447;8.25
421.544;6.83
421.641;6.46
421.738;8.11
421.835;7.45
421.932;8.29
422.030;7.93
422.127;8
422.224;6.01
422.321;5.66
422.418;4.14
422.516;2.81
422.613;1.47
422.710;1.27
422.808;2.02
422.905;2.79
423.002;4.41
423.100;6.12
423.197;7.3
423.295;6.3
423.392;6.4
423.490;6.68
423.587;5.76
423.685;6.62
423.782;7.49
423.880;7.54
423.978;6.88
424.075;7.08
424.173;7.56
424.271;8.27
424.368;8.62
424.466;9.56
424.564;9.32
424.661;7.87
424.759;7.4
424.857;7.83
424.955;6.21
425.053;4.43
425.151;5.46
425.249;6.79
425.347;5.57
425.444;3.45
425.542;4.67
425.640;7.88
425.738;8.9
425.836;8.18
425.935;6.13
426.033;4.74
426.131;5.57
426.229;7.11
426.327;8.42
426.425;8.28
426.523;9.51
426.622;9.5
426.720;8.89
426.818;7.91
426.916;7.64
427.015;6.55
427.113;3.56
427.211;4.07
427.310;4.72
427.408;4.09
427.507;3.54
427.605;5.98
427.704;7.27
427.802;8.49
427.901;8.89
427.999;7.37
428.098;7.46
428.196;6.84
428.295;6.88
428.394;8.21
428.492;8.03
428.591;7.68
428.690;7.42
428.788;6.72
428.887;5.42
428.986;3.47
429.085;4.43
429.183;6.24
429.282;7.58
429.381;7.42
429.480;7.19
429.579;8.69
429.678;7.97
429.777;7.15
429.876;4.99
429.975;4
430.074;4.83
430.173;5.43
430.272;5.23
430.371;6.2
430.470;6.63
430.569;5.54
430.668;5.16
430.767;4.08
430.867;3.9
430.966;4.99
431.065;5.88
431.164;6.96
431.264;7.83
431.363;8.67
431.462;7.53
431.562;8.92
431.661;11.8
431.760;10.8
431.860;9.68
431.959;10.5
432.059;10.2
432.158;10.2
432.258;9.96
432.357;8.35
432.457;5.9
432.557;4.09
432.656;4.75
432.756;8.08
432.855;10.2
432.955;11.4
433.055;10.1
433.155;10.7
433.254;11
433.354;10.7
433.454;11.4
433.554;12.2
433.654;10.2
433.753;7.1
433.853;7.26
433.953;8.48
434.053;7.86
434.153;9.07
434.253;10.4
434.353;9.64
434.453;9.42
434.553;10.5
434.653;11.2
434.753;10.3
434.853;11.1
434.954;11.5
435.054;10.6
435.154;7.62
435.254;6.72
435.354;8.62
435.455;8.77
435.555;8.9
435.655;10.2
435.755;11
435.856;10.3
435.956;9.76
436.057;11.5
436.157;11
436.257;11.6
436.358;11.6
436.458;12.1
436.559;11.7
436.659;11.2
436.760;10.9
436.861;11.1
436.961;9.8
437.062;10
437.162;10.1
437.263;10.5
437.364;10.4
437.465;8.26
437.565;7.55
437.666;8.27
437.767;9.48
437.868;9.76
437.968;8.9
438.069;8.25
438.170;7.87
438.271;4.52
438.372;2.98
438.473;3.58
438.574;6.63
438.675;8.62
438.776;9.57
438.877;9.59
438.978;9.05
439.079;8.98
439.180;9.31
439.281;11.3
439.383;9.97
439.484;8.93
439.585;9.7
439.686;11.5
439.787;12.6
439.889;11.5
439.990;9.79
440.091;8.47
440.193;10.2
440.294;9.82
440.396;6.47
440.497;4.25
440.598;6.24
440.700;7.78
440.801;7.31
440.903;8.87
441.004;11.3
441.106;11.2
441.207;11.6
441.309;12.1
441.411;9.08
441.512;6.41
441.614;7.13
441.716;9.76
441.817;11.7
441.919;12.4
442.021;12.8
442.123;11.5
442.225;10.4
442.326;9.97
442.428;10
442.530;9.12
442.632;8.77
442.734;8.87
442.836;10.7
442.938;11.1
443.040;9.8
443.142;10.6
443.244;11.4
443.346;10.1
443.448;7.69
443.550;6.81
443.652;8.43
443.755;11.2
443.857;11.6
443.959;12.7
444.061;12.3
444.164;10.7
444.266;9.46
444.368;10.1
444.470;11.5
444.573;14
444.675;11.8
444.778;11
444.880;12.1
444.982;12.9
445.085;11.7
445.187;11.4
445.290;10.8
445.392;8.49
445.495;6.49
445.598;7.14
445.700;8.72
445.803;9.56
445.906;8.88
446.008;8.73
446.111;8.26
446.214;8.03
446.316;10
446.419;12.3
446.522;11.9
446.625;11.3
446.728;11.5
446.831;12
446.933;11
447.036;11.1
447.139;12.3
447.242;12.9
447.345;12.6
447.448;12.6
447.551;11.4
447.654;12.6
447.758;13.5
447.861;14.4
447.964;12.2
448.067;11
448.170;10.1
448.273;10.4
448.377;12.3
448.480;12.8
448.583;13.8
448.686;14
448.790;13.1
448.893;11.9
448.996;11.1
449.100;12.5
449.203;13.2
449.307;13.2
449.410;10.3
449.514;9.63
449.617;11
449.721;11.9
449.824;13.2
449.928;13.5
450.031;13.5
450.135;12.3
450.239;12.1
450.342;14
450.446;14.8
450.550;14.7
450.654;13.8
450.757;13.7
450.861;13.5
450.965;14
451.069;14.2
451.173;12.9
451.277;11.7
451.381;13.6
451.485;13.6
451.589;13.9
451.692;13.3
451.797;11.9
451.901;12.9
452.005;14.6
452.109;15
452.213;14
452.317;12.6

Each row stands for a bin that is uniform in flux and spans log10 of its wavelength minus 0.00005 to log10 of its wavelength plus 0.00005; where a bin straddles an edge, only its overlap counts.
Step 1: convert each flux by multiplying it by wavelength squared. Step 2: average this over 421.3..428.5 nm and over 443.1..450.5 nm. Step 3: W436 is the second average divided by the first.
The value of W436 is 1.90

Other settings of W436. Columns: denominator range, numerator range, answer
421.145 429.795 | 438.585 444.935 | 1.62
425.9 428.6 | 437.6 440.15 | 1.34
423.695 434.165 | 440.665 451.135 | 1.65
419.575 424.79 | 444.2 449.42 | 1.89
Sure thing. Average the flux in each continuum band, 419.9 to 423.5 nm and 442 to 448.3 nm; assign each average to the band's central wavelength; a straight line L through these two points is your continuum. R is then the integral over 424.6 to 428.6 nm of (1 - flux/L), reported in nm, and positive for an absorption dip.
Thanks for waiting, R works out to 0.27 nm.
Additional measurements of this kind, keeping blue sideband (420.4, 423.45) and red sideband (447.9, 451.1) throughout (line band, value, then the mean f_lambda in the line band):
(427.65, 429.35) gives 0.21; 6.97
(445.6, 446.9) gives 0.21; 10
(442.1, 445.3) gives 0.20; 10.6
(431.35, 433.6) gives -0.15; 9.45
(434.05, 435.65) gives -0.04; 9.58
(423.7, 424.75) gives -0.14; 7.95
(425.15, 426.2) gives 0.17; 6.17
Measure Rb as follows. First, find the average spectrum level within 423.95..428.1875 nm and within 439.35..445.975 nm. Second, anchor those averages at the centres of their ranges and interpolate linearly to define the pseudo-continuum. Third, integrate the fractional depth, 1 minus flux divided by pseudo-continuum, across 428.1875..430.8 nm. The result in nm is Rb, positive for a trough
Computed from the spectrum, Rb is 0.44 nm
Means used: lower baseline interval 6.92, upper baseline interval 9.98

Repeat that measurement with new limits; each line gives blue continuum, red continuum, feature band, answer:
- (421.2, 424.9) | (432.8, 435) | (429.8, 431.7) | 0.60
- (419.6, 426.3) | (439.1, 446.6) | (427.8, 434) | 0.26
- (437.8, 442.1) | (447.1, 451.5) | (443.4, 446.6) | 0.22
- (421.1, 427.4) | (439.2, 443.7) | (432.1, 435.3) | -0.40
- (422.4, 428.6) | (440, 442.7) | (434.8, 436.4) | -0.32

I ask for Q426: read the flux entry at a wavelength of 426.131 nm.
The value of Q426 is 5.57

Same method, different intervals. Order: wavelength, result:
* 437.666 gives 8.27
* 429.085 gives 4.43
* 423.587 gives 5.76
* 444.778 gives 11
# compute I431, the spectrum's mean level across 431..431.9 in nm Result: 8.6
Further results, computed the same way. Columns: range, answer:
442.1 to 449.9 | 11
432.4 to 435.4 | 9.27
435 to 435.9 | 9.2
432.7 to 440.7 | 9.45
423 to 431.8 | 6.77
